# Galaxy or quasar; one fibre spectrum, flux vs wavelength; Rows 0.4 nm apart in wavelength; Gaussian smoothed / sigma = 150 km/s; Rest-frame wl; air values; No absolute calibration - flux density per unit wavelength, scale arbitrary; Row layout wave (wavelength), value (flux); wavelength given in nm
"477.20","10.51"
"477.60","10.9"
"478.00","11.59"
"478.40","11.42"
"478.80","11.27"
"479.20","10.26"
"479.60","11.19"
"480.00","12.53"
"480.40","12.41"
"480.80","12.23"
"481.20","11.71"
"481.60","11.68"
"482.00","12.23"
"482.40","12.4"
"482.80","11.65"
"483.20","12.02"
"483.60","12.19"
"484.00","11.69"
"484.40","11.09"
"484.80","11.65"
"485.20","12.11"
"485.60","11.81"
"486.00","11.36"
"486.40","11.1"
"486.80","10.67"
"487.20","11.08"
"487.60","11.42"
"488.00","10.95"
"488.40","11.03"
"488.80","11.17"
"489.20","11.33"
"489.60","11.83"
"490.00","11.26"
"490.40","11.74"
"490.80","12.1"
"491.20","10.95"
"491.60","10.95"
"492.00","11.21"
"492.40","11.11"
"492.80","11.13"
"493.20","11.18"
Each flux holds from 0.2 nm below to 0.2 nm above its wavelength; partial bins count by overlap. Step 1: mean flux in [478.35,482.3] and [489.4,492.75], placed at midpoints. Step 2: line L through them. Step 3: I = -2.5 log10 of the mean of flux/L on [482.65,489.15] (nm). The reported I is 0.01 mag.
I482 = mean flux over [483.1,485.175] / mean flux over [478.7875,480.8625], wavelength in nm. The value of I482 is 1.01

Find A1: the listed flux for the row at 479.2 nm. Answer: 10.26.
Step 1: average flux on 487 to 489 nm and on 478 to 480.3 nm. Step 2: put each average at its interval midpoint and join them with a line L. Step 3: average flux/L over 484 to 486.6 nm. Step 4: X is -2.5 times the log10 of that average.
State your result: -0.030 mag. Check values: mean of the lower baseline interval 11.4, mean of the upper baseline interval 11.1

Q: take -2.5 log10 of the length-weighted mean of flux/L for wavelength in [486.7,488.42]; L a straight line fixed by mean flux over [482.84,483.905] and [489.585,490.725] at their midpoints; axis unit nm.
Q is 0.07 mag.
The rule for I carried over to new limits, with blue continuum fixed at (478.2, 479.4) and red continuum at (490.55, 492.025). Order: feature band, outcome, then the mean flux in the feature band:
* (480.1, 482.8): -0.10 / 12.1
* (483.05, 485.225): -0.06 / 11.8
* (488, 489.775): 0.00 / 11.3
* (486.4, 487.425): 0.03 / 10.9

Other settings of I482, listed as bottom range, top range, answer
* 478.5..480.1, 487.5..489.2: 0.99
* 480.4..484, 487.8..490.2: 0.94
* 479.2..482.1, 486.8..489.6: 0.94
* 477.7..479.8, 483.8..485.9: 1.05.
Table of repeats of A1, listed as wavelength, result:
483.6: 12.19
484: 11.69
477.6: 10.9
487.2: 11.08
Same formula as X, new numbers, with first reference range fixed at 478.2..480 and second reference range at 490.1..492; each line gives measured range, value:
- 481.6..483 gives -0.07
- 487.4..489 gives 0.02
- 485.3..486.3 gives -0.03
